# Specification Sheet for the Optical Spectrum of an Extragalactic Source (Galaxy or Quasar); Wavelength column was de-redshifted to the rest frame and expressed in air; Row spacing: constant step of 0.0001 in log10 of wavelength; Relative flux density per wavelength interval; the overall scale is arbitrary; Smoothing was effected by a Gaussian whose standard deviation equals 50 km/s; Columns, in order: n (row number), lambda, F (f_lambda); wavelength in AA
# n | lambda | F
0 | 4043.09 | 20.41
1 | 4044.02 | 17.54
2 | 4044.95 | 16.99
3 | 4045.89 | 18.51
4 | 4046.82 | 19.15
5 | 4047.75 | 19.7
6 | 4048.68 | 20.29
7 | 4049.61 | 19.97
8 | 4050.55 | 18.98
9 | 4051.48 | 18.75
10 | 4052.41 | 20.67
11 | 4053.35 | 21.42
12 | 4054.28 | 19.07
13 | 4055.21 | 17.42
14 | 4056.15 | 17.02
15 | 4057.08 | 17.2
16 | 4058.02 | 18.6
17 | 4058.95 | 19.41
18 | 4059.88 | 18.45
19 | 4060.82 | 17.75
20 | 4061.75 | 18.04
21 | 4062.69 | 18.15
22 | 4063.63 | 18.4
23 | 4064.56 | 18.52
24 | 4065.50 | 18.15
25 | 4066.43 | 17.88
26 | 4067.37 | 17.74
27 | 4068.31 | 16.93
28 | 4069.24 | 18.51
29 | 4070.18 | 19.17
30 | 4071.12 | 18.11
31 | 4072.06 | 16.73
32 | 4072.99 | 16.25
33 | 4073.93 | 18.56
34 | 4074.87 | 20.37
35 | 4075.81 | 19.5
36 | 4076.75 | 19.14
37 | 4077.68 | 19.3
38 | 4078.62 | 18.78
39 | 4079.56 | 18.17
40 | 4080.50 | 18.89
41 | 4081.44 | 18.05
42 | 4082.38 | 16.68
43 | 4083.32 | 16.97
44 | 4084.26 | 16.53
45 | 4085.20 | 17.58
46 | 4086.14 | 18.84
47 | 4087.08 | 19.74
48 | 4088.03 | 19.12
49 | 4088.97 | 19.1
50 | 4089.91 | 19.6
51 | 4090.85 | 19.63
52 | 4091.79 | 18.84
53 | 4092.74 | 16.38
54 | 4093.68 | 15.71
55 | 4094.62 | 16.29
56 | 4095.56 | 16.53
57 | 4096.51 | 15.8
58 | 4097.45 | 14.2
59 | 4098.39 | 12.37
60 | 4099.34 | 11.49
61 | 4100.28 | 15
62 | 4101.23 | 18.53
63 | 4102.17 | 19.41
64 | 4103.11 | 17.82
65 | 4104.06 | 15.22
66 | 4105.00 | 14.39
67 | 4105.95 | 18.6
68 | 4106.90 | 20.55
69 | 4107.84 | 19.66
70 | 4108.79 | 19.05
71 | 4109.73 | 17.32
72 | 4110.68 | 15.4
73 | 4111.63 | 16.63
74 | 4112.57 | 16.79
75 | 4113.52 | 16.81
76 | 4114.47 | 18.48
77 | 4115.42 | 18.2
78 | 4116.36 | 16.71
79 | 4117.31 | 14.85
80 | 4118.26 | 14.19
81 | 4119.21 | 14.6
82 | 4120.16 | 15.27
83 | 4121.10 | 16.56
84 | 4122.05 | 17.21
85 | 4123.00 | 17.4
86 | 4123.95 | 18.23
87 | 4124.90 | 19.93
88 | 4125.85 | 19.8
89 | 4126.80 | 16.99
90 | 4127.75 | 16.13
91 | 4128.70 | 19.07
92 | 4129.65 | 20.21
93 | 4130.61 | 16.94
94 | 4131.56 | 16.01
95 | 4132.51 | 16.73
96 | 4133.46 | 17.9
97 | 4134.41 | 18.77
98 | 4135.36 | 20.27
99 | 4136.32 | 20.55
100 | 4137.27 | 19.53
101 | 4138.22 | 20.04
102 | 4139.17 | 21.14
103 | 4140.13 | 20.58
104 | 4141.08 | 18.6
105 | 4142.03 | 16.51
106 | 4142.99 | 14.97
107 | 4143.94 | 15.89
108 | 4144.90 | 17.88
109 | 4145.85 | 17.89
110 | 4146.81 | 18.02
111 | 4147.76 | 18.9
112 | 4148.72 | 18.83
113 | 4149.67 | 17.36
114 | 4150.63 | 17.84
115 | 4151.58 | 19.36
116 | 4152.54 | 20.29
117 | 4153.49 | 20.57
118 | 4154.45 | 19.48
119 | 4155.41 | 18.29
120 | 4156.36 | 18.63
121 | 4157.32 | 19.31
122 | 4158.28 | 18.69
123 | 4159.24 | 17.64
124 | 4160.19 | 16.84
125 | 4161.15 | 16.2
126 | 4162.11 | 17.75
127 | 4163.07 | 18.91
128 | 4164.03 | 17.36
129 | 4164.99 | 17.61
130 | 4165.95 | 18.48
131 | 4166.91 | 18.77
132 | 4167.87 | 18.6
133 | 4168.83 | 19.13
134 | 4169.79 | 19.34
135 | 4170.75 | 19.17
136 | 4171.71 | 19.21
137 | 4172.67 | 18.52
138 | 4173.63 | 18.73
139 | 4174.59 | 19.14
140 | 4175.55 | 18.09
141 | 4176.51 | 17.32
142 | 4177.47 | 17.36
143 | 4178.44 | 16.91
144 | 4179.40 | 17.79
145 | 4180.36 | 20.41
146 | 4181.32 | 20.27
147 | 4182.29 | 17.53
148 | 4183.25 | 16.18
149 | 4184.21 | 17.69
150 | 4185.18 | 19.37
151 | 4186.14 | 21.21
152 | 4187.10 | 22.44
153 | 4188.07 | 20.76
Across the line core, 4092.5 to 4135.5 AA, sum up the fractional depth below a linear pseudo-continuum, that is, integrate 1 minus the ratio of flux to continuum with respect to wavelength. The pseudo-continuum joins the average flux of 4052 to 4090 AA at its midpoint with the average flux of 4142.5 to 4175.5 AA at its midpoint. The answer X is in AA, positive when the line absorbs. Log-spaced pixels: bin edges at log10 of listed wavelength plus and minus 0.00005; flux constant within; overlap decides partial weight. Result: 3.3 AA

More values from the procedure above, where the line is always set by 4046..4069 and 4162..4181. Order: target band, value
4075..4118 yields 2.8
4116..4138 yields 1.1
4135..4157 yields -0.3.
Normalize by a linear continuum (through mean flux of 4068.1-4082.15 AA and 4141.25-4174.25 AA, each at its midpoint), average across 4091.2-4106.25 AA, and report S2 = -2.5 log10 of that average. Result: 0.15 mag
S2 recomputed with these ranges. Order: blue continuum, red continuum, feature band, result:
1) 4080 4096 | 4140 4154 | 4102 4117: 0.03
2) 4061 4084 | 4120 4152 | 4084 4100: 0.08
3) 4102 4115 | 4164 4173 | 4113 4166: 0.01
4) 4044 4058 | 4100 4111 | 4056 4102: 0.03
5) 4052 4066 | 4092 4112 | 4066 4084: -0.02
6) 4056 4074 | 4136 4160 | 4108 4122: 0.11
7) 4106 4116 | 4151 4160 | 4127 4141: -0.02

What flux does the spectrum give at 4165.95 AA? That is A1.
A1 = 18.48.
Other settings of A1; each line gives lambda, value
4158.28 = 18.69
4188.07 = 20.76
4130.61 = 16.94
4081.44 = 18.05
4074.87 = 20.37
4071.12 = 18.11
